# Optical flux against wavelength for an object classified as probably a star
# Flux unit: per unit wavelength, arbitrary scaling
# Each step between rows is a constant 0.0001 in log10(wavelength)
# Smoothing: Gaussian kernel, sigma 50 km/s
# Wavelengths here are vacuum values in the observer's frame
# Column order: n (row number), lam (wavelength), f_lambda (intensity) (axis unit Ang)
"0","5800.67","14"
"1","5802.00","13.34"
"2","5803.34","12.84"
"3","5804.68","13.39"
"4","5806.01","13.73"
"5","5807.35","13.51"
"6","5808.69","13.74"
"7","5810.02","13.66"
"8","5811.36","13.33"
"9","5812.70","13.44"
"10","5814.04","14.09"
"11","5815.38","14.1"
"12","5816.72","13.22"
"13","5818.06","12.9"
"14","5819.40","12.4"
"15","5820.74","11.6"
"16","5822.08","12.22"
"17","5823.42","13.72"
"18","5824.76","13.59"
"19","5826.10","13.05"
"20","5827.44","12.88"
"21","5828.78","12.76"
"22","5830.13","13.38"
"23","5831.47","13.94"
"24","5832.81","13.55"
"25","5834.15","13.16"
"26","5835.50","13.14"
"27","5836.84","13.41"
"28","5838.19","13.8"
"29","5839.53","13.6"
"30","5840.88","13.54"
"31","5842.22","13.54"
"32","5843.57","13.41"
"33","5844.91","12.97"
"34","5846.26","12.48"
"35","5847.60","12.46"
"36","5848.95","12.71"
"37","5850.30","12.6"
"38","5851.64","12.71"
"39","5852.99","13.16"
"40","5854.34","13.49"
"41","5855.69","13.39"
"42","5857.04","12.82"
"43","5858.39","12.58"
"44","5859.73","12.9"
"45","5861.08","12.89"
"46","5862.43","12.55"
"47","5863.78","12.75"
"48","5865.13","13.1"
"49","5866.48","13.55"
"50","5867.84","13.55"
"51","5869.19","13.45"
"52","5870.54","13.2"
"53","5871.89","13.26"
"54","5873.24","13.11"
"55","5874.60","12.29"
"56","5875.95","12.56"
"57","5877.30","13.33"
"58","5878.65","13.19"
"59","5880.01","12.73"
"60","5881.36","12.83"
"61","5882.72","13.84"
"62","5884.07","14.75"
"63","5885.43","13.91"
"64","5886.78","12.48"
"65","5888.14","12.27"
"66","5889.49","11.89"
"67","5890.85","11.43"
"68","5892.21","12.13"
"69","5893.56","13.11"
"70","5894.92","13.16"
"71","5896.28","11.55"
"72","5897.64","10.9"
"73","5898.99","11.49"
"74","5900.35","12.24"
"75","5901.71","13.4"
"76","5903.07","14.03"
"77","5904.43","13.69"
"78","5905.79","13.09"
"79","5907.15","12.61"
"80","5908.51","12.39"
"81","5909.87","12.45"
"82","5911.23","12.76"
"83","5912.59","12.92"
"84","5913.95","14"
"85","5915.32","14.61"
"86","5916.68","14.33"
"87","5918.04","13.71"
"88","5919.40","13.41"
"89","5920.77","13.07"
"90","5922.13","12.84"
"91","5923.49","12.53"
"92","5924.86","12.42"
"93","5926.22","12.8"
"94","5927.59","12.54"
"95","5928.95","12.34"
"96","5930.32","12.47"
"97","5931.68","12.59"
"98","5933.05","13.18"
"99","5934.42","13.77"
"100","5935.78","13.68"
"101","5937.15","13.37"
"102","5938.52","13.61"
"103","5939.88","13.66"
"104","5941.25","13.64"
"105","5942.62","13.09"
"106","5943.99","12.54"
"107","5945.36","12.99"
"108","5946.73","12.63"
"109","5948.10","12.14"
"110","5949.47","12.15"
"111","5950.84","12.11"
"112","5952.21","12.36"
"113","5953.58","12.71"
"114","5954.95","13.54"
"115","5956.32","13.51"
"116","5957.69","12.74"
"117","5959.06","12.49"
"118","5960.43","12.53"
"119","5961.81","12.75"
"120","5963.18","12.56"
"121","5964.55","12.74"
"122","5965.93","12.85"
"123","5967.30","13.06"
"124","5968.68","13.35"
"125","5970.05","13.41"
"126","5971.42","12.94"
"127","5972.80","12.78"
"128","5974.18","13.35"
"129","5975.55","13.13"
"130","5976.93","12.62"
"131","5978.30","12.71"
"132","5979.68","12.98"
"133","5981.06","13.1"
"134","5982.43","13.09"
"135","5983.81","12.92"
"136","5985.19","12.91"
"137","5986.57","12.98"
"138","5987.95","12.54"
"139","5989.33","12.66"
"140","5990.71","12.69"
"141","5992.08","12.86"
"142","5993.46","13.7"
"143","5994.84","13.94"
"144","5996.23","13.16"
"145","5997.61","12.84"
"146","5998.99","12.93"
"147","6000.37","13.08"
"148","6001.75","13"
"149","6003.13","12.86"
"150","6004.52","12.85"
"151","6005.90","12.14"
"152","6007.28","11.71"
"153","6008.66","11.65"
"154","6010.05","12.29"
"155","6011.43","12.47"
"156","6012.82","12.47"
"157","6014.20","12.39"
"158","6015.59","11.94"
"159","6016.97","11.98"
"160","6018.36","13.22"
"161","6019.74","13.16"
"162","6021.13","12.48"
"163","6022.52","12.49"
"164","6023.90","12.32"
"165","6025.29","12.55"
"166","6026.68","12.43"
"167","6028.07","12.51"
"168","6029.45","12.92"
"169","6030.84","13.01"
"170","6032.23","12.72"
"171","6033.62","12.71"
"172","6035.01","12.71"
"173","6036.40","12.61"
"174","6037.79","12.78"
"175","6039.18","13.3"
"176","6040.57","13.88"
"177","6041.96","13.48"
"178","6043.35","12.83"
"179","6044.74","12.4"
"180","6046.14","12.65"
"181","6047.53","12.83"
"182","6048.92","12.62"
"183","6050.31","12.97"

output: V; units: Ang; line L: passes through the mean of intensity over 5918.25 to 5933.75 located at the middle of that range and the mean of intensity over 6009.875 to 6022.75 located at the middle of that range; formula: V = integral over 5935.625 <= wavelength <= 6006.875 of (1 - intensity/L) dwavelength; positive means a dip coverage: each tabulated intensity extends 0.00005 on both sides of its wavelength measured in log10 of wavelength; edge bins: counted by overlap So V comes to -1.69 Ang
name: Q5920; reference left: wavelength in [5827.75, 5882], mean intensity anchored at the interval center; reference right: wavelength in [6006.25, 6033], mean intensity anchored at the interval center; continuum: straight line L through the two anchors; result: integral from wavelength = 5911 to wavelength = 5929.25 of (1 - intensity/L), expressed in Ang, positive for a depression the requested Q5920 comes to -0.5 Ang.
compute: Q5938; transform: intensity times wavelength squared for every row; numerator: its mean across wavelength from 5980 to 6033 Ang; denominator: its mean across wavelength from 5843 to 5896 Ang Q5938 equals 1.0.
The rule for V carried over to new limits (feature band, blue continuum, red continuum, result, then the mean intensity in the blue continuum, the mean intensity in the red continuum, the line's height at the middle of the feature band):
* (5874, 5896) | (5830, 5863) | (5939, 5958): 0.3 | 13.1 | 12.9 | 13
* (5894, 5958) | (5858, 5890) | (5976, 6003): 0.4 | 13.1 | 13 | 13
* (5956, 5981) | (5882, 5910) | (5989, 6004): 0.1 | 12.7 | 13.1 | 13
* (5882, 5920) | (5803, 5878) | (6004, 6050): 0.1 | 13.2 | 12.6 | 13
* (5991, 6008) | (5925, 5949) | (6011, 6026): -0.4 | 13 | 12.5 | 12.6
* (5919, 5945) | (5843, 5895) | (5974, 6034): -0.4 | 12.9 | 12.7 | 12.8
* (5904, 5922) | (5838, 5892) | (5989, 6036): -0.5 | 13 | 12.7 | 12.9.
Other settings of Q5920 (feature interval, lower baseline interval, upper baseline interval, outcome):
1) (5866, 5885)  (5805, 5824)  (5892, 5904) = -0.9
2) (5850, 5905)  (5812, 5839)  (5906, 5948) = 1.1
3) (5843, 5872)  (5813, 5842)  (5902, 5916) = 0.6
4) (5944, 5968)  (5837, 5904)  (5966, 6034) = 0.2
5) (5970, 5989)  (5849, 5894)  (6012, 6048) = -0.2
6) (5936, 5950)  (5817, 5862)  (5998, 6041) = -0.2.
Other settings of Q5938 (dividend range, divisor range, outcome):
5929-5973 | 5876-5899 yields 1.04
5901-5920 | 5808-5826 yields 1.04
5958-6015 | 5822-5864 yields 1.03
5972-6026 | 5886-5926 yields 1.03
